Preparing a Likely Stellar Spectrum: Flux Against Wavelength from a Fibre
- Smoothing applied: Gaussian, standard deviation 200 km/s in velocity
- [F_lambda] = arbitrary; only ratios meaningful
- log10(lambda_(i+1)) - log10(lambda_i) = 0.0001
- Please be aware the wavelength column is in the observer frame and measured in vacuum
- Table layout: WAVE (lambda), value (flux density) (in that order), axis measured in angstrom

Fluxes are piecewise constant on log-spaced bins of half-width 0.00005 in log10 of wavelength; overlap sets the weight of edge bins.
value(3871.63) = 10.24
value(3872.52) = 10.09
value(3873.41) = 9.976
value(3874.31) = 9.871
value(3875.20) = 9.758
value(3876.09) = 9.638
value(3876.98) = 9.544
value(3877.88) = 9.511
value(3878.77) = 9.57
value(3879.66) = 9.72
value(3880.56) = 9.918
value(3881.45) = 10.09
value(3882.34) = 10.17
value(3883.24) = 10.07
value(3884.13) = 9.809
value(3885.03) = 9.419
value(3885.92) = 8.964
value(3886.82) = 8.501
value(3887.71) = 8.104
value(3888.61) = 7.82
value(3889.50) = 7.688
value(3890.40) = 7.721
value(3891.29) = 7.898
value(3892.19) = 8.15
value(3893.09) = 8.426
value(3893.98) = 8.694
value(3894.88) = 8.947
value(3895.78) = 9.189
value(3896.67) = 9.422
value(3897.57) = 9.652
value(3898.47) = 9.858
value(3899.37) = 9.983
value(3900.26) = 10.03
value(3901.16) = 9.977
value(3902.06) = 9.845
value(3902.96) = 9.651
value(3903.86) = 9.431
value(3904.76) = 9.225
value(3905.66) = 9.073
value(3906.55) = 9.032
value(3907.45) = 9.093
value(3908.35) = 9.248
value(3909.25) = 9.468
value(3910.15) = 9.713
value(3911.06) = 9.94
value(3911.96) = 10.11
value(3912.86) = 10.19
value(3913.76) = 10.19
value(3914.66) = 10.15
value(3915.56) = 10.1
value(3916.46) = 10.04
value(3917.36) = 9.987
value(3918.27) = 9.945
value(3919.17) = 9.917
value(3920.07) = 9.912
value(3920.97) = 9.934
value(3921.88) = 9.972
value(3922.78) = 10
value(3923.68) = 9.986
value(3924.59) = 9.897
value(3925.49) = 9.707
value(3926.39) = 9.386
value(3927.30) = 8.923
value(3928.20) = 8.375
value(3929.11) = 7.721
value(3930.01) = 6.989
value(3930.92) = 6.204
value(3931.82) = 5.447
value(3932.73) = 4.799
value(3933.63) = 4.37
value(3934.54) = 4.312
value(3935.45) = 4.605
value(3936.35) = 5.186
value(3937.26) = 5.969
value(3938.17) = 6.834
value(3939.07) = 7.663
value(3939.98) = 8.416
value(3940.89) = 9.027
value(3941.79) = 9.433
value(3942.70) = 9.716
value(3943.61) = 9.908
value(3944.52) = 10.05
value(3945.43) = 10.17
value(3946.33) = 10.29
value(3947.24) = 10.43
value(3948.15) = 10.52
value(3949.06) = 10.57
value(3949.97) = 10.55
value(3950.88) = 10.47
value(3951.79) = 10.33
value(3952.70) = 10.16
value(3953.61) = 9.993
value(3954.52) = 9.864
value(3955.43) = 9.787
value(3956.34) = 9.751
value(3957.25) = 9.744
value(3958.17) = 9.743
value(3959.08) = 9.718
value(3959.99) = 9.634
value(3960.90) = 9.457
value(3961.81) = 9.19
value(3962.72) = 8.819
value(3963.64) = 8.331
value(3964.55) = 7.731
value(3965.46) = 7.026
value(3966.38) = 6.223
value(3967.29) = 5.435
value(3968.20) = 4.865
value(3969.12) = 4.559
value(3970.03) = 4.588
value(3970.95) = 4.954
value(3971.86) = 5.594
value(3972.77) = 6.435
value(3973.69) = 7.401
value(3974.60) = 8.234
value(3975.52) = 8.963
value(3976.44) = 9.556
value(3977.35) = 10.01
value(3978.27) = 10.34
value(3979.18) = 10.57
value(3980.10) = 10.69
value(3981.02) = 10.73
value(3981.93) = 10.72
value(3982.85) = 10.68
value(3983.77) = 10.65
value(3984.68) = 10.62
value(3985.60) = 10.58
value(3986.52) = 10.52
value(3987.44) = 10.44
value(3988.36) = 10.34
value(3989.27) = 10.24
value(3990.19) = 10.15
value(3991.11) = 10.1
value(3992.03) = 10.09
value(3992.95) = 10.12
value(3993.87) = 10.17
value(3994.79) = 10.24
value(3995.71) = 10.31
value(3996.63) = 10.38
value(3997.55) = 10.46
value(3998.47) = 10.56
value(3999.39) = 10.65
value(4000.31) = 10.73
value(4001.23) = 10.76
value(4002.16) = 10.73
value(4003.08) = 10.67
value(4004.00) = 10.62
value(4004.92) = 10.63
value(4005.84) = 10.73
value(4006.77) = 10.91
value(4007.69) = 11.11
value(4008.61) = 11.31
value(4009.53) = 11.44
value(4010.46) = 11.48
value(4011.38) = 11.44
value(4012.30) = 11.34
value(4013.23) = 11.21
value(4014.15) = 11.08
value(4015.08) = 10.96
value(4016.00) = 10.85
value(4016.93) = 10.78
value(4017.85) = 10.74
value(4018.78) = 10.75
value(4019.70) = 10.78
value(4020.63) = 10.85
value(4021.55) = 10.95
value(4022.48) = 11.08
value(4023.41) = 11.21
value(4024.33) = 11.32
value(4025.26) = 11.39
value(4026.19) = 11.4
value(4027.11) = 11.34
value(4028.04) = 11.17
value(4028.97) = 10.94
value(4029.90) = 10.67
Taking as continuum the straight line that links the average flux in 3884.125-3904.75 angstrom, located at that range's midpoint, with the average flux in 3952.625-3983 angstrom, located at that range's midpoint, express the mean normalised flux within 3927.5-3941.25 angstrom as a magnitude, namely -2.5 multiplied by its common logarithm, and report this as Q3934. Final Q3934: 0.33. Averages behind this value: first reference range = 8.99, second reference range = 8.47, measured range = 6.42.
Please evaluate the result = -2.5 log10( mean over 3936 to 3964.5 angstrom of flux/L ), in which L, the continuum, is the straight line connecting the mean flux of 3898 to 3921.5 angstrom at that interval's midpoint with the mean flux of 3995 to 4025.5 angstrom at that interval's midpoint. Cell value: 0.099 mag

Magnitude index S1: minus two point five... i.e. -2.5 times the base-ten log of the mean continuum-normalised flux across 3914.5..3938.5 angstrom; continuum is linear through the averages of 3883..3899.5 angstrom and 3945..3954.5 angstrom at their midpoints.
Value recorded 0.20 mag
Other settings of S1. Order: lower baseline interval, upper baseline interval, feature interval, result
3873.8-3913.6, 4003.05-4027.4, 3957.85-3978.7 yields 0.33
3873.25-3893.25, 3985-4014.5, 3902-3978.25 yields 0.14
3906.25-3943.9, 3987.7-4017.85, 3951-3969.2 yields 0.10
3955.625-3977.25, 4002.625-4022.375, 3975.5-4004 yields -0.12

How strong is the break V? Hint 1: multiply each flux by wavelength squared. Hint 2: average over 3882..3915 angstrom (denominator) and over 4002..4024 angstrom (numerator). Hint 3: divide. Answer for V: 1.26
